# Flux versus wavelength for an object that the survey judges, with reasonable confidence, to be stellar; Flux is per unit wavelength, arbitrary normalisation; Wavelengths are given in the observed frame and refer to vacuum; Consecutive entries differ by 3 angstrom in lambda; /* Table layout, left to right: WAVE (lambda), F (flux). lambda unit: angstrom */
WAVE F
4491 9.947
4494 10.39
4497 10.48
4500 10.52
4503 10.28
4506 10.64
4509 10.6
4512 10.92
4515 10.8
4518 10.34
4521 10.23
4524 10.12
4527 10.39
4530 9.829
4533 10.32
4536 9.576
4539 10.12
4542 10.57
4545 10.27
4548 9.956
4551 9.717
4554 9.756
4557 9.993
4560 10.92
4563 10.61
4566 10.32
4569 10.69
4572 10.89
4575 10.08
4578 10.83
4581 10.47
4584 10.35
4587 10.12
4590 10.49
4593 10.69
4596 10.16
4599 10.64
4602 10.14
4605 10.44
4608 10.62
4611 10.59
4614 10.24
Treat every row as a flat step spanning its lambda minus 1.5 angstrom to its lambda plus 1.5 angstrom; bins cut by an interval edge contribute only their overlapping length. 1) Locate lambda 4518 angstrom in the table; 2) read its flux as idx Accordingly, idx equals 10.34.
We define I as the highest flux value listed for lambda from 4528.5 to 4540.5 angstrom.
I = 10.32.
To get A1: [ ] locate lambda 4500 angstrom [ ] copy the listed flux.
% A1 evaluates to 10.52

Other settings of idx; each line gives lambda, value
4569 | 10.69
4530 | 9.829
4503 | 10.28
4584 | 10.35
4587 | 10.12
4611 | 10.59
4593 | 10.69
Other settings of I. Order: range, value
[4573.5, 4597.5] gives 10.83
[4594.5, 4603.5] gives 10.64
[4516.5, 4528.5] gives 10.39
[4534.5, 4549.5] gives 10.57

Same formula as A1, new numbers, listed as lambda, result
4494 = 10.39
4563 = 10.61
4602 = 10.14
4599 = 10.64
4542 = 10.57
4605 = 10.44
